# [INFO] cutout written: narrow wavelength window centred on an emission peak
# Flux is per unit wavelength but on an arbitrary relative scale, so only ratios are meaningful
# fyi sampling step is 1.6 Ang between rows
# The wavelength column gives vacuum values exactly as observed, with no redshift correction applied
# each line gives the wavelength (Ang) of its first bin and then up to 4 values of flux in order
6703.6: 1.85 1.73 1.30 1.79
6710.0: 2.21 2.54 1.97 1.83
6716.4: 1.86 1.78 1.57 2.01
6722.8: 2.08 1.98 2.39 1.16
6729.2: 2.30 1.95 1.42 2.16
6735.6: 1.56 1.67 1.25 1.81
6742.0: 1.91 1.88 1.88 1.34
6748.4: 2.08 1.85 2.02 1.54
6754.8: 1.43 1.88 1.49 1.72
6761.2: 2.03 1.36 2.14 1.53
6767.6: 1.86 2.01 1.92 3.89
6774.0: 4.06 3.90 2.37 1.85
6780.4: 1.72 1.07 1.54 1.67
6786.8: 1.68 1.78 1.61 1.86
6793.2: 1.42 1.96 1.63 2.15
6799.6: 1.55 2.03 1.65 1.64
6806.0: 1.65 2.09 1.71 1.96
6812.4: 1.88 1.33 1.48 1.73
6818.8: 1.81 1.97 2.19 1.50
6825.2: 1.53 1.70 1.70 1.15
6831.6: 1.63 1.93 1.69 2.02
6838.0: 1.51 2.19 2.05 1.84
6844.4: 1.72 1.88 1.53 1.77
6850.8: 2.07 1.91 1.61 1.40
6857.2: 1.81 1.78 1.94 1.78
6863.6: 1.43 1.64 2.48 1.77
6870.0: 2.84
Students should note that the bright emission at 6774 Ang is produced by H-beta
